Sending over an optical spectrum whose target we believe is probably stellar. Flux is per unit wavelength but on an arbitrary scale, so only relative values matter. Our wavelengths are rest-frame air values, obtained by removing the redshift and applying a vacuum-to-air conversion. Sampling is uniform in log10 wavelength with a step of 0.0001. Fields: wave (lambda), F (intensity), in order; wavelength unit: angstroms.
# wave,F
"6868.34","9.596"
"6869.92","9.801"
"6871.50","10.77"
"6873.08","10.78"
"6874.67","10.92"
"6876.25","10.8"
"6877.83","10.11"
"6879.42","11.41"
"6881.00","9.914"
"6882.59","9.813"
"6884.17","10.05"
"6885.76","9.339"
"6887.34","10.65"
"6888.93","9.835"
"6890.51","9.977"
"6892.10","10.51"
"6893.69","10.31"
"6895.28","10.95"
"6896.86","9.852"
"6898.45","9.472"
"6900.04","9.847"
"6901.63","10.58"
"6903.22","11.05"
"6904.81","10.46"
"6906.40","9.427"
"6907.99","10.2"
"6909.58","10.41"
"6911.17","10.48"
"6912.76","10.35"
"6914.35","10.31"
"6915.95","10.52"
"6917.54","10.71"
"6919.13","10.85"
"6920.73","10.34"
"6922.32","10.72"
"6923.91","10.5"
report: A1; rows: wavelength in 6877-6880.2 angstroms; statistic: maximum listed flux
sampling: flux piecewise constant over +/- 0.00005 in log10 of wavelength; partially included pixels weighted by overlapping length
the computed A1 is 11.41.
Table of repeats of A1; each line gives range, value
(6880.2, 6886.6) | 10.05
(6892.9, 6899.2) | 10.95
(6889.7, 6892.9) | 10.51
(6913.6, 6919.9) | 10.85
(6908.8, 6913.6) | 10.48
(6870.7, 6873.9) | 10.78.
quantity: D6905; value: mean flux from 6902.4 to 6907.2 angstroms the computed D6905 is 10.3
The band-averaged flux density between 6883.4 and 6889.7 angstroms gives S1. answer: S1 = 9.96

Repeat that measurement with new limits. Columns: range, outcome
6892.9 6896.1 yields 10.6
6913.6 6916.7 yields 10.4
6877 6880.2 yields 10.7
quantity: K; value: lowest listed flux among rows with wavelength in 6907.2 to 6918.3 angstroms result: 10.2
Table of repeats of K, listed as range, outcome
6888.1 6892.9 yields 9.835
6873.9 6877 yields 10.8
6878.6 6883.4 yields 9.813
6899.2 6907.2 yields 9.427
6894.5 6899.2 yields 9.472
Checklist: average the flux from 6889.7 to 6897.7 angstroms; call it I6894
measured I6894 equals 10.3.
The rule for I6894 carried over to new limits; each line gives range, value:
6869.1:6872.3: 10.3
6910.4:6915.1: 10.4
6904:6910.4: 10.1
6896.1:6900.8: 9.72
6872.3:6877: 10.8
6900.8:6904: 10.8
